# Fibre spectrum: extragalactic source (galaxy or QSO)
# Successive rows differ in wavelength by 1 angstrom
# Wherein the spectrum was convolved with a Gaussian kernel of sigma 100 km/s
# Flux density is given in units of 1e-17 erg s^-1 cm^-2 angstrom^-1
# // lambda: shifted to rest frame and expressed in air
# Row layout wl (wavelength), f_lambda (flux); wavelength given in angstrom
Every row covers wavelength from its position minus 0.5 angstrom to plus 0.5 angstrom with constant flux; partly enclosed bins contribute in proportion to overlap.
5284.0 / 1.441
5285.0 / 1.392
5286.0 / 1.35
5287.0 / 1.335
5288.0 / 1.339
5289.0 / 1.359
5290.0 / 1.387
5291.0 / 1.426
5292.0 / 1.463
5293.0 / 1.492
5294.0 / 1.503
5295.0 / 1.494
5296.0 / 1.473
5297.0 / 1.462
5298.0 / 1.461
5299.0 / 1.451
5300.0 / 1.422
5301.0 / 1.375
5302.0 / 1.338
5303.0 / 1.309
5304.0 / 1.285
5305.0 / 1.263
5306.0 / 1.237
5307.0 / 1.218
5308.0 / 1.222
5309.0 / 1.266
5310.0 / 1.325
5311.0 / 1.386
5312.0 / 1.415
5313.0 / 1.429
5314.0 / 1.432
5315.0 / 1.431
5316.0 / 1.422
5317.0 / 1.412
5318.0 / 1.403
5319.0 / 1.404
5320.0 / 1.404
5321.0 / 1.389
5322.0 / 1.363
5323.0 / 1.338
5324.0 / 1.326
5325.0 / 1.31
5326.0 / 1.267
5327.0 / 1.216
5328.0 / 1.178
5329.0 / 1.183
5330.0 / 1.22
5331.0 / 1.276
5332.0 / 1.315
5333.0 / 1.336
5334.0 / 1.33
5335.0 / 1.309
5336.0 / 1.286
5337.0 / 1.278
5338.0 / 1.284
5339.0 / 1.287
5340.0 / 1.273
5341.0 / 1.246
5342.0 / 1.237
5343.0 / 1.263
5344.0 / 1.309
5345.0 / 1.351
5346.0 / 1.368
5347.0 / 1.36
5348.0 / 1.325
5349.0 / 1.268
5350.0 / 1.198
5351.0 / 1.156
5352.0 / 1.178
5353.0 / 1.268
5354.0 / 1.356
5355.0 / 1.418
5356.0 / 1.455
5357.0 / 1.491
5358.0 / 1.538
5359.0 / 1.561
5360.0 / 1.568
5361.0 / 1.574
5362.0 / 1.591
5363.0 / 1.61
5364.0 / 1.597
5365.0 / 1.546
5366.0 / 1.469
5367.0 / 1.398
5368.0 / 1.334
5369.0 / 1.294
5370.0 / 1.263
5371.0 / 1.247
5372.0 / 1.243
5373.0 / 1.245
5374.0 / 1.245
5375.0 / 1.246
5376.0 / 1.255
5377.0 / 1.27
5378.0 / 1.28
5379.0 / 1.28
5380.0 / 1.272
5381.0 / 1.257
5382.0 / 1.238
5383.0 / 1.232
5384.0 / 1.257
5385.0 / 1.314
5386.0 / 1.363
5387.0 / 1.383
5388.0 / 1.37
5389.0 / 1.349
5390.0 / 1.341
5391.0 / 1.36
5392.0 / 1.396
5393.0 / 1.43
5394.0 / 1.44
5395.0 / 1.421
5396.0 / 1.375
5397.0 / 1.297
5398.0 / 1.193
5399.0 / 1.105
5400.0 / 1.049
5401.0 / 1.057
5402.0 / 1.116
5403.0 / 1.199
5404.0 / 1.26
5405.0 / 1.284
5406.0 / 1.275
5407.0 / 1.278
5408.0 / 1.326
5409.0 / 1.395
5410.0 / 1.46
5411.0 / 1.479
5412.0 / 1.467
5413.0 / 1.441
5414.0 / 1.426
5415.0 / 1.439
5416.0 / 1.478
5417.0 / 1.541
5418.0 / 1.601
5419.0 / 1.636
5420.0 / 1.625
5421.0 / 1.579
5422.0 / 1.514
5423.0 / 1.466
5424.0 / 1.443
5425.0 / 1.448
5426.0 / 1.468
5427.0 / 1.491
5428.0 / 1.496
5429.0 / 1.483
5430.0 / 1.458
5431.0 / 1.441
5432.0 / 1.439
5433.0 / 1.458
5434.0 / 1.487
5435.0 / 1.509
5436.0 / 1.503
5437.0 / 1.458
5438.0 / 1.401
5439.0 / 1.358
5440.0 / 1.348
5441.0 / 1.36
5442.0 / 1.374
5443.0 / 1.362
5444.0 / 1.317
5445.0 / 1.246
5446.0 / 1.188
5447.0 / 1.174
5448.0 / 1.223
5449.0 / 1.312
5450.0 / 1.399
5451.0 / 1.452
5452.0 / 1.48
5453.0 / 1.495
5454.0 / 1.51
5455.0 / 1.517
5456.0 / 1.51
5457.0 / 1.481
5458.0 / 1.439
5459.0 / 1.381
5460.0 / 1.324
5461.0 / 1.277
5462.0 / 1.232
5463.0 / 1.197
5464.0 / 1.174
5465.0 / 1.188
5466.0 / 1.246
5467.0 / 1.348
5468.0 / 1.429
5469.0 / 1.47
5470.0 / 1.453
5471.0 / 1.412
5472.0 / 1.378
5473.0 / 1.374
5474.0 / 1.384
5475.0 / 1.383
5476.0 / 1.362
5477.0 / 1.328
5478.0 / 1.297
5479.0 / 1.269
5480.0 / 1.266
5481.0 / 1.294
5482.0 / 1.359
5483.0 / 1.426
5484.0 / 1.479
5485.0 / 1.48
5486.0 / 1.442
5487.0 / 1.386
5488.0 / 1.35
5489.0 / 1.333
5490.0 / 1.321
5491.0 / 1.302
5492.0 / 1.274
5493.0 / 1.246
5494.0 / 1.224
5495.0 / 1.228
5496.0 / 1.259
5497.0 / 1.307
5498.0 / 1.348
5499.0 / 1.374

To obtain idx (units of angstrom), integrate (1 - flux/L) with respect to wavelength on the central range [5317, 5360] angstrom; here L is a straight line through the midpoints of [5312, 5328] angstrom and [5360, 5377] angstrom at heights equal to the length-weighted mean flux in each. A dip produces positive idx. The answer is 1.6 angstrom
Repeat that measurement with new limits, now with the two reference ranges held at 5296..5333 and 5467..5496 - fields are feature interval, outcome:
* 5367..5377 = 0.5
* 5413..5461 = -3.0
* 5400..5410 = 0.8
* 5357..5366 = -1.5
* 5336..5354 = 0.9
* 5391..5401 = 0.4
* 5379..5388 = 0.3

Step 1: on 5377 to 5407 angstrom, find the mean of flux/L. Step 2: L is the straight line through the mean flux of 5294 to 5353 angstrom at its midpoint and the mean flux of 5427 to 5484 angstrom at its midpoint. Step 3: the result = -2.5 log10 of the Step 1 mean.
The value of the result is 0.06 mag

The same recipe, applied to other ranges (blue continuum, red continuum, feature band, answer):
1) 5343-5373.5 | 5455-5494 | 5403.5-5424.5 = -0.06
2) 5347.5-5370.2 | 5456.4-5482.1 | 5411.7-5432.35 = -0.10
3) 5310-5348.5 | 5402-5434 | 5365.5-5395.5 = 0.06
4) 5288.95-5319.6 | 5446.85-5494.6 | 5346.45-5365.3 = -0.04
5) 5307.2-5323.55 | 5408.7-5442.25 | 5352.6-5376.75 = 0.01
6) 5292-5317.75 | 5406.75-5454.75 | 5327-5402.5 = 0.07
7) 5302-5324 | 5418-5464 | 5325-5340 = 0.07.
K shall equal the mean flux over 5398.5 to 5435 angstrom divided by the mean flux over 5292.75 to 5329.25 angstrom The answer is 1.03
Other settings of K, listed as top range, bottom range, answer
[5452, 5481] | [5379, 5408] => 1.06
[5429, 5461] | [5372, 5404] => 1.10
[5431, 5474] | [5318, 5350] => 1.06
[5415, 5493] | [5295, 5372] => 1.03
